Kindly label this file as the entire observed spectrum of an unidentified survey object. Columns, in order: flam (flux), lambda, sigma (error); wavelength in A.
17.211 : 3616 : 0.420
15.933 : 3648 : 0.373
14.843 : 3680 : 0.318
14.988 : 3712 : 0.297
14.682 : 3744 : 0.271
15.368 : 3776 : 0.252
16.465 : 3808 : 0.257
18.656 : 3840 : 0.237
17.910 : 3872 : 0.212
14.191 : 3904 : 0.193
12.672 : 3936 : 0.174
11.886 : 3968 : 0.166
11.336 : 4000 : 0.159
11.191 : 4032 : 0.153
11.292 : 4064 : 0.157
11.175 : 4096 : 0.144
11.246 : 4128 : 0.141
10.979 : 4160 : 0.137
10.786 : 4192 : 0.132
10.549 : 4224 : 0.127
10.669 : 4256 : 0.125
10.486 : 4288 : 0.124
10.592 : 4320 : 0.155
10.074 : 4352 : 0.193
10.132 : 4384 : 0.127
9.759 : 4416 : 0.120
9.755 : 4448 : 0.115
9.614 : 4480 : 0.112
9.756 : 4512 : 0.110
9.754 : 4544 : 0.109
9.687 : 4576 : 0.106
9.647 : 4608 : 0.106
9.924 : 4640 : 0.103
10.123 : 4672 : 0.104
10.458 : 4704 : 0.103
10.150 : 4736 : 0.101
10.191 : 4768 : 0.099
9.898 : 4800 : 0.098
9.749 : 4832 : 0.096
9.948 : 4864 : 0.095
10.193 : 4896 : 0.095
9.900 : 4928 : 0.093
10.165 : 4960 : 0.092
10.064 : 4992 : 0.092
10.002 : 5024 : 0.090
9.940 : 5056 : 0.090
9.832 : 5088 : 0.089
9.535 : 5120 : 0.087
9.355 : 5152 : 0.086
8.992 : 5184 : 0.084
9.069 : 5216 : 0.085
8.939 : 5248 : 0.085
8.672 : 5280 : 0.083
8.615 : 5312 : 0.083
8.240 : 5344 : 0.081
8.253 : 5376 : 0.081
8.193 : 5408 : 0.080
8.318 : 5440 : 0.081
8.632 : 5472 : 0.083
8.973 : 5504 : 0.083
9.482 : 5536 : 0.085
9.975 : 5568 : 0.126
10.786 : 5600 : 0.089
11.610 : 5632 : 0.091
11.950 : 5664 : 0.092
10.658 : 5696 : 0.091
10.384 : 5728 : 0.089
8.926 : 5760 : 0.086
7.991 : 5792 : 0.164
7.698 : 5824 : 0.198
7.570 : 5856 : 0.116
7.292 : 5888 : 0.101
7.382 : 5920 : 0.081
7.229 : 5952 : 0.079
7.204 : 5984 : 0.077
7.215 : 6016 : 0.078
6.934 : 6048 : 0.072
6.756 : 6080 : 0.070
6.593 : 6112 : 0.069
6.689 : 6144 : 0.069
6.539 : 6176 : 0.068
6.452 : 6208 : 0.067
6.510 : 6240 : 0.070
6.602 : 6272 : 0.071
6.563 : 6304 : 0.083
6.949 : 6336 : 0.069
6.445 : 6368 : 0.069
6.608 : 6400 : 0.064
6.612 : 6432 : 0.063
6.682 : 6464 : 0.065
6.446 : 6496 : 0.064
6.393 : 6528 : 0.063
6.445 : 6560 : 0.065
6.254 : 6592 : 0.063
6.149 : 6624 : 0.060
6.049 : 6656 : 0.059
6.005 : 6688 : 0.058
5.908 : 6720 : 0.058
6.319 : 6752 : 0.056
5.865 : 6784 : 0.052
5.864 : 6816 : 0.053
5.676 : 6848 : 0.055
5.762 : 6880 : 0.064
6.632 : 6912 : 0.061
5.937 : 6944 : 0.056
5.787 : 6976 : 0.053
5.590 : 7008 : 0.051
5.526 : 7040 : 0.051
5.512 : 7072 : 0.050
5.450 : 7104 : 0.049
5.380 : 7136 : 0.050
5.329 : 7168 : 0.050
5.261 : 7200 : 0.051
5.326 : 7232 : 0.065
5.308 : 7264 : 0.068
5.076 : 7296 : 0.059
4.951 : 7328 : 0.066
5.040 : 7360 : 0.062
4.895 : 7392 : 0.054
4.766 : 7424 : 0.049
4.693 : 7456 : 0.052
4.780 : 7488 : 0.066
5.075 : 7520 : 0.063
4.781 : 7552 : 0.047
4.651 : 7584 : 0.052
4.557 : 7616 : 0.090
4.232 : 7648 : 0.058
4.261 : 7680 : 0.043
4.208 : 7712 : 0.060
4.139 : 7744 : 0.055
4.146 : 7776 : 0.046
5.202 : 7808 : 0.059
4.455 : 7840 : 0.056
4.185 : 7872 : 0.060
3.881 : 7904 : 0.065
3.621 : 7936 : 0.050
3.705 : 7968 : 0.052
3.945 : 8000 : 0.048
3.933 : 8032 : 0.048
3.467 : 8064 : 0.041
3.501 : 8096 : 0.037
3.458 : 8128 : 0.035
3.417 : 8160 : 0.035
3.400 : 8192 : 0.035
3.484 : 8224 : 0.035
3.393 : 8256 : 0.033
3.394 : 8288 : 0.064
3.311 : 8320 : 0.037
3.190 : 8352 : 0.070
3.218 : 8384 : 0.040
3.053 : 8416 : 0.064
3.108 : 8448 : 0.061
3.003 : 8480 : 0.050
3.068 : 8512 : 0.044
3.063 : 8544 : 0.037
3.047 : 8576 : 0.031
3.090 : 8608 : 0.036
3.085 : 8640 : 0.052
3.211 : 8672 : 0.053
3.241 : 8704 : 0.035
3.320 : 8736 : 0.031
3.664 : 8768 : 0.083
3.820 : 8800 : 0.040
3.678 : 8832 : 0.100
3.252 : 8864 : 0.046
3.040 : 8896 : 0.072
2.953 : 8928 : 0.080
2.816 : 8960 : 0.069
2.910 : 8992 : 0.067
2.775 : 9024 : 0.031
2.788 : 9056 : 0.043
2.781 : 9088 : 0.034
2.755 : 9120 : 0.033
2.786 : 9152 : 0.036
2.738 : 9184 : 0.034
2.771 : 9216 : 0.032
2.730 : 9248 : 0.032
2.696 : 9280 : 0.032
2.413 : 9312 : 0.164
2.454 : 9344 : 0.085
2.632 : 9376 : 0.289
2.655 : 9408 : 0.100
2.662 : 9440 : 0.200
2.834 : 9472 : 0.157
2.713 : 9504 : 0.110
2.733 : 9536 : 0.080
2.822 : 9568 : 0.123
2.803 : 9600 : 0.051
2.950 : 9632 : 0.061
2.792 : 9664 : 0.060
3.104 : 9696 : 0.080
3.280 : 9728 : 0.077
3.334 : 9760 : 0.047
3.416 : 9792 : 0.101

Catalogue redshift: 1.021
